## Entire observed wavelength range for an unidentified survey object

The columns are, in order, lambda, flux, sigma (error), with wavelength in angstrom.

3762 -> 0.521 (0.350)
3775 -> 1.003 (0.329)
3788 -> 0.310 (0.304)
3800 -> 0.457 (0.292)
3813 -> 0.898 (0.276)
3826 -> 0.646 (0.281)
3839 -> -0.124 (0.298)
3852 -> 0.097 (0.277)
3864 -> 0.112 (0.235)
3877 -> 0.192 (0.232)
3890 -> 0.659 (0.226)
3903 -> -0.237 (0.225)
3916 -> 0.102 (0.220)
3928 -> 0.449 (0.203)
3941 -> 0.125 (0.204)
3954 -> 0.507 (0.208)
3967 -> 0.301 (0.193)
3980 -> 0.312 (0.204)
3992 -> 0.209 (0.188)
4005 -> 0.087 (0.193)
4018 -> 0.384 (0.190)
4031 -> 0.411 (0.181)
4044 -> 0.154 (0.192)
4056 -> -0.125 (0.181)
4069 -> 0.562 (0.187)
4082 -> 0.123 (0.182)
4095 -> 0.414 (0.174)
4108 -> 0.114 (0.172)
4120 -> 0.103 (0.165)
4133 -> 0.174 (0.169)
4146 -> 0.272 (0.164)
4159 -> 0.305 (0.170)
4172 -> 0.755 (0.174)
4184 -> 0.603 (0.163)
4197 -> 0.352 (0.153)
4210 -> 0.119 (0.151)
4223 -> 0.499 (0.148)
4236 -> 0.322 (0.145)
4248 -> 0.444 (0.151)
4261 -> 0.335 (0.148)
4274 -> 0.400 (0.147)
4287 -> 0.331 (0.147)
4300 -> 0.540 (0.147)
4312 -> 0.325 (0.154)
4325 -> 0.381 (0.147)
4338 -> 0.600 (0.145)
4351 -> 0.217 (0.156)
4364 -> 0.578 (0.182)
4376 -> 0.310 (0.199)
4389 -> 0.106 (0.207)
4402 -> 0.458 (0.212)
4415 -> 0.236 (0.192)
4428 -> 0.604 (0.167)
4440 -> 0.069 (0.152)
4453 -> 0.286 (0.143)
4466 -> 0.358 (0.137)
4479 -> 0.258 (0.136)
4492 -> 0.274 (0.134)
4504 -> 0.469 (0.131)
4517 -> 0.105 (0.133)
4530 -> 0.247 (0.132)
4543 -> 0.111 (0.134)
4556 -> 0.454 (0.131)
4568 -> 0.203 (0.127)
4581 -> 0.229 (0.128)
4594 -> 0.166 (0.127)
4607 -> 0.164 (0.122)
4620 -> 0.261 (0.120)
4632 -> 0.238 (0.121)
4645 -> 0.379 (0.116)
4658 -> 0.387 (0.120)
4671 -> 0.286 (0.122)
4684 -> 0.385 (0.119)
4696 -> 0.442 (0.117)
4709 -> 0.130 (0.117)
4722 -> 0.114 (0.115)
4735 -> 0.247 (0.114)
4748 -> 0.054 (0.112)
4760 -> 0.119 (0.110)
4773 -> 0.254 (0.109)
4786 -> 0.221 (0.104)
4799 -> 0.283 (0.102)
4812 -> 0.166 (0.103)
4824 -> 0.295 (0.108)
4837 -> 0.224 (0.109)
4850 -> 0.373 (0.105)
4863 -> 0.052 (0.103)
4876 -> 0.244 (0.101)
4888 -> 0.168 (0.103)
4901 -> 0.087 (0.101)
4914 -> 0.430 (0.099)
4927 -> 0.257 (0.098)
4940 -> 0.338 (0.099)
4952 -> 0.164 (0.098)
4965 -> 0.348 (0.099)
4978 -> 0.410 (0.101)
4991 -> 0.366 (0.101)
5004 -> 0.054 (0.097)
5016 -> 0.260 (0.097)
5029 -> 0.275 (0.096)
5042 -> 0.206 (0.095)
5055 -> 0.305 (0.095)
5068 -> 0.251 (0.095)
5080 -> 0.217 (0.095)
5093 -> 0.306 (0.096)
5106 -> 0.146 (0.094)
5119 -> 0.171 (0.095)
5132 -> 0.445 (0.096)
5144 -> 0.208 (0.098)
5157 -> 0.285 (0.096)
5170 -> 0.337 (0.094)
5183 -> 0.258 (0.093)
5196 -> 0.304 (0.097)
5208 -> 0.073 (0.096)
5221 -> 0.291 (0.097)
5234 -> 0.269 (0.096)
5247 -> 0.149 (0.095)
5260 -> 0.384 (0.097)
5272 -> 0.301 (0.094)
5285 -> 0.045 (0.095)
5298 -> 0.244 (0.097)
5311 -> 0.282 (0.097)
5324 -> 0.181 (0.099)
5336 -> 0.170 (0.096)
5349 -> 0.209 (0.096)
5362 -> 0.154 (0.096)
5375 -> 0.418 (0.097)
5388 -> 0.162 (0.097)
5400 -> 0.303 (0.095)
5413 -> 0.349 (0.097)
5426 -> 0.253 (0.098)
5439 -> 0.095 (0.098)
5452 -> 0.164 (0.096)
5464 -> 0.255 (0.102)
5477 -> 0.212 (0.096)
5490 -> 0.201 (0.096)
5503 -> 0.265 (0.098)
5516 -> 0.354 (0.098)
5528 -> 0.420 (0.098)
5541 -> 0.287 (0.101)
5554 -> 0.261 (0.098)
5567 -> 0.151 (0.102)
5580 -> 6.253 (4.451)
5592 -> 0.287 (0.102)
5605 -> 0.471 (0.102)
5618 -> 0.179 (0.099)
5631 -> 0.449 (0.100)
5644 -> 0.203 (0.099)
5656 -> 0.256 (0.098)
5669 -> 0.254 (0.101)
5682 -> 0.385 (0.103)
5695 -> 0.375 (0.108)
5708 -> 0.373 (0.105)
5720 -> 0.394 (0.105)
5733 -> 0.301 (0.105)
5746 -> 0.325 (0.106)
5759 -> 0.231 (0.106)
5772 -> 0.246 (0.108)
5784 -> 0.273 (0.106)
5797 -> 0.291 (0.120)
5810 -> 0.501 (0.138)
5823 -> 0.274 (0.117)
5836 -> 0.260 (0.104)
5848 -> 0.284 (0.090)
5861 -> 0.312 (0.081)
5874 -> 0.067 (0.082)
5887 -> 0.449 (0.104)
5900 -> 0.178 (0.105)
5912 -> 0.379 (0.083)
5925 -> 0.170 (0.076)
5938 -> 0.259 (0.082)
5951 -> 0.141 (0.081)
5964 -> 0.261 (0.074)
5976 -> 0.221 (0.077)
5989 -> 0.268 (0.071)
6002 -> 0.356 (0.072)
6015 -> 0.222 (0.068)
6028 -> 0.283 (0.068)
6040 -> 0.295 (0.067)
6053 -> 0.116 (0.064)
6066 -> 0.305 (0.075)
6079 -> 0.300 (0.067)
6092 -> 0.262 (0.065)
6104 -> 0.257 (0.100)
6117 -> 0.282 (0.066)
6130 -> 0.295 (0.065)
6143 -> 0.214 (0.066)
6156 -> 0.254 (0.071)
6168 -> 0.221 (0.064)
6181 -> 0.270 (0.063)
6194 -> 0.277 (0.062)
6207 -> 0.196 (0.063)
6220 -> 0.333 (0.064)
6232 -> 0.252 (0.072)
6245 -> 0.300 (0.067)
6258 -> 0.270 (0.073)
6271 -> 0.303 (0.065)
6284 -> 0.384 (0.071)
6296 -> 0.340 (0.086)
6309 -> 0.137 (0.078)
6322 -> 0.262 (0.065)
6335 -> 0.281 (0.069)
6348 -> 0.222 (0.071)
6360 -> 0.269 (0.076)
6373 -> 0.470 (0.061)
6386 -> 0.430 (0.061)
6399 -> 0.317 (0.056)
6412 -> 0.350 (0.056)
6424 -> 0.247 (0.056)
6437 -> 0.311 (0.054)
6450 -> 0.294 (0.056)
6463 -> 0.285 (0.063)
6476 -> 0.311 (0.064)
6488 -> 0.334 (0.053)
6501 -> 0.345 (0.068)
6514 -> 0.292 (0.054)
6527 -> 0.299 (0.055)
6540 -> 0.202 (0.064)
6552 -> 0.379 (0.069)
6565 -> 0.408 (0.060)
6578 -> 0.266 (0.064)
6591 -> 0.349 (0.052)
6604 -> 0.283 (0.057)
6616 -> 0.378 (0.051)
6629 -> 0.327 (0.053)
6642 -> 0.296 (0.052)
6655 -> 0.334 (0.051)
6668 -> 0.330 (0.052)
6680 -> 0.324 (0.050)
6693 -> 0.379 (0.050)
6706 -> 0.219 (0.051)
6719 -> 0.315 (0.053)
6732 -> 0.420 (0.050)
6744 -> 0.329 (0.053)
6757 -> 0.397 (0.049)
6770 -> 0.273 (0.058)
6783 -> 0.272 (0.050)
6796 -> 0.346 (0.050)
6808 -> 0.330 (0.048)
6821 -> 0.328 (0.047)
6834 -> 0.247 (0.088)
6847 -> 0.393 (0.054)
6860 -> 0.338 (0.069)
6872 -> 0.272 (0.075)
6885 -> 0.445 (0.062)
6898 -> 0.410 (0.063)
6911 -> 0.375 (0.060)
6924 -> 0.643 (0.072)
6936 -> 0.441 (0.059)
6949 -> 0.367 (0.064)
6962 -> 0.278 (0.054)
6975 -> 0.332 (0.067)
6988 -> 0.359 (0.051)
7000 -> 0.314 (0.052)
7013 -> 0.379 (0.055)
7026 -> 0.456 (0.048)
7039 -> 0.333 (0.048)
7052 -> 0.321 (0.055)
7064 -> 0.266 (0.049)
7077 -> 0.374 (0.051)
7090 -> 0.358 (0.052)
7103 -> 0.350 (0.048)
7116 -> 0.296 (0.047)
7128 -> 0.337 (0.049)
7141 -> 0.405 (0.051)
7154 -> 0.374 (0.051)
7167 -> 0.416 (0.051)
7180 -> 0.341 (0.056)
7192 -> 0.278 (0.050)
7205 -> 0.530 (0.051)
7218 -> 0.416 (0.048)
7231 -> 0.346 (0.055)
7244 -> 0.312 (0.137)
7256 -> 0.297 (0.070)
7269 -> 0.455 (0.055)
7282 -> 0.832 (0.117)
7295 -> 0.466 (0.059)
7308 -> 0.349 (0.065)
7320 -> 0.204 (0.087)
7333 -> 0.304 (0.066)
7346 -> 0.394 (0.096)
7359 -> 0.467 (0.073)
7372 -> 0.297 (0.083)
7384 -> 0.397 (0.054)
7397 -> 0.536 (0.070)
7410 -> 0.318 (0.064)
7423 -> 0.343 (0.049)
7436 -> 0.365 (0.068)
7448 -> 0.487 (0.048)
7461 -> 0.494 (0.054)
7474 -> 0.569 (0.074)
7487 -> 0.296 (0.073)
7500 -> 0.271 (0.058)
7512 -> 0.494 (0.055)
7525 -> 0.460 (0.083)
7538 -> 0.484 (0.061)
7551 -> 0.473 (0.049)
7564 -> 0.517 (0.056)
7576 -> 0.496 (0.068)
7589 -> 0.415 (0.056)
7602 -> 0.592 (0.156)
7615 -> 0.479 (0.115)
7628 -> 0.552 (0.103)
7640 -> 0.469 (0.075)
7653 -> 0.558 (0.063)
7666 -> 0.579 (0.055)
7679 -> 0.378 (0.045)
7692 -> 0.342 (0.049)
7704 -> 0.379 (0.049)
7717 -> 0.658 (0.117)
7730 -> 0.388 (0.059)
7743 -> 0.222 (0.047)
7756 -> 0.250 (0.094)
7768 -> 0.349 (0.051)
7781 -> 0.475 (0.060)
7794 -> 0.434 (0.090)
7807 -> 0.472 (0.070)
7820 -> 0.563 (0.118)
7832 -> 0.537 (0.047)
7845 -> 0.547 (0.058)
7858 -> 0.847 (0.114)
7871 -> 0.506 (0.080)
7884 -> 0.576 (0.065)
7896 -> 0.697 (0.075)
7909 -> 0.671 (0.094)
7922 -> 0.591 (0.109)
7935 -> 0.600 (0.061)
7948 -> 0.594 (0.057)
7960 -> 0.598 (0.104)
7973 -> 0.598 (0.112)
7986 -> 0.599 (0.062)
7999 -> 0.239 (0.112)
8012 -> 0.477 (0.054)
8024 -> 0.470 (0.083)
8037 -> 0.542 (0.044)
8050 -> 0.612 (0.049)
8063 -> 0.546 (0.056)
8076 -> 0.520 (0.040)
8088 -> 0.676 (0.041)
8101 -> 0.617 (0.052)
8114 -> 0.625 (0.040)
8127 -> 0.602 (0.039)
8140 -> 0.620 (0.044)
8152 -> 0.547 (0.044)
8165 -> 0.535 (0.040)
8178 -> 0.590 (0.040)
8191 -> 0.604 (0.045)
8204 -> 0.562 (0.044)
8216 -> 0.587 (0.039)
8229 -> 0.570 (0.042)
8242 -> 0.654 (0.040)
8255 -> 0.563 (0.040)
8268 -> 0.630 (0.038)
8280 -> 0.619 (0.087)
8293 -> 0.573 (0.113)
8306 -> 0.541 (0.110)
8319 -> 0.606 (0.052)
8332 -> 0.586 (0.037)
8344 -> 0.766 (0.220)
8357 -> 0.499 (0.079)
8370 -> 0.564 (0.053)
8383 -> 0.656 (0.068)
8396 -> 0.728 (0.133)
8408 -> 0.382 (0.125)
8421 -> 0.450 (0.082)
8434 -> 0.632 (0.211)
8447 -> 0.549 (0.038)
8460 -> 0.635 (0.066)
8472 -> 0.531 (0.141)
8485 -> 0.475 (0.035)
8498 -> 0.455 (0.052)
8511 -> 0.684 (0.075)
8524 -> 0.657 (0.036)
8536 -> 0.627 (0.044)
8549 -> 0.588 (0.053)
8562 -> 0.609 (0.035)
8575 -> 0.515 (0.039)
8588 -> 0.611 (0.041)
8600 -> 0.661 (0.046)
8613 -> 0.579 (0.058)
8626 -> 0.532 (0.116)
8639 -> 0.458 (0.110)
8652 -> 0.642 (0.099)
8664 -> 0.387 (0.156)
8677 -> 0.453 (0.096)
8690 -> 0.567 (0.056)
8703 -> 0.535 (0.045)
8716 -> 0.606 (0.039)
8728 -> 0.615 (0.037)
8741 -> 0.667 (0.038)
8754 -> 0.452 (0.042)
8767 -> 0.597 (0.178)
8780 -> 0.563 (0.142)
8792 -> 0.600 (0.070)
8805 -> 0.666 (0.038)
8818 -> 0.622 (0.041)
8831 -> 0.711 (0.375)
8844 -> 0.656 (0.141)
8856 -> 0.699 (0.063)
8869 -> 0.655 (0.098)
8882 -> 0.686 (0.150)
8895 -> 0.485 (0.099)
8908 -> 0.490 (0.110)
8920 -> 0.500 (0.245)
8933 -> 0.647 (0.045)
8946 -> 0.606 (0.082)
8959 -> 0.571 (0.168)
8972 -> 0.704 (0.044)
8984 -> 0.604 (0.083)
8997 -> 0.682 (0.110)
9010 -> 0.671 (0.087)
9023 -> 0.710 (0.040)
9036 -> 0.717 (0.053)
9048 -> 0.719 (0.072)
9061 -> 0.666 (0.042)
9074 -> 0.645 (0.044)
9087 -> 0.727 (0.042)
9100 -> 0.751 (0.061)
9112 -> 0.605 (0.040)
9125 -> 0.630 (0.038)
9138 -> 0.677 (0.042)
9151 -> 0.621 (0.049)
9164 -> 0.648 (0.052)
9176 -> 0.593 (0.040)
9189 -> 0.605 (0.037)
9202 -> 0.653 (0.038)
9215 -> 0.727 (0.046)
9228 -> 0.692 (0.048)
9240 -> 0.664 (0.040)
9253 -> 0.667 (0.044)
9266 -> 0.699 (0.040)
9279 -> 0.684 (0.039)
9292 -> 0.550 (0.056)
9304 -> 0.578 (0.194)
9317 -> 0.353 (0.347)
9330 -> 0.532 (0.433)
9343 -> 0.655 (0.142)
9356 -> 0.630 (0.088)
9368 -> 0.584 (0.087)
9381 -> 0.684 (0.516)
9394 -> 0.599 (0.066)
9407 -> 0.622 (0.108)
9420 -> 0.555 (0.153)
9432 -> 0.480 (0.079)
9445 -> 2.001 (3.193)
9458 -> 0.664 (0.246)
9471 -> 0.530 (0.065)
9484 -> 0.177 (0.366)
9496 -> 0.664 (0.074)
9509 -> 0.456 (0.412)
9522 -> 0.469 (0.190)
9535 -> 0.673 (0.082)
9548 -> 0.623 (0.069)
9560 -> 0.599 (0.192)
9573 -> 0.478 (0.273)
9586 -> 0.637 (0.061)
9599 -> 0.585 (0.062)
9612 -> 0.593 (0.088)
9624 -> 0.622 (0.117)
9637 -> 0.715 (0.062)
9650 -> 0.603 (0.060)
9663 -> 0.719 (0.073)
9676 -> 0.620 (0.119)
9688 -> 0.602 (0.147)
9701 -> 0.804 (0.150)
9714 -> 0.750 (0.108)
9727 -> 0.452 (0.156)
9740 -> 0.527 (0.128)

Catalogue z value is 0.95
